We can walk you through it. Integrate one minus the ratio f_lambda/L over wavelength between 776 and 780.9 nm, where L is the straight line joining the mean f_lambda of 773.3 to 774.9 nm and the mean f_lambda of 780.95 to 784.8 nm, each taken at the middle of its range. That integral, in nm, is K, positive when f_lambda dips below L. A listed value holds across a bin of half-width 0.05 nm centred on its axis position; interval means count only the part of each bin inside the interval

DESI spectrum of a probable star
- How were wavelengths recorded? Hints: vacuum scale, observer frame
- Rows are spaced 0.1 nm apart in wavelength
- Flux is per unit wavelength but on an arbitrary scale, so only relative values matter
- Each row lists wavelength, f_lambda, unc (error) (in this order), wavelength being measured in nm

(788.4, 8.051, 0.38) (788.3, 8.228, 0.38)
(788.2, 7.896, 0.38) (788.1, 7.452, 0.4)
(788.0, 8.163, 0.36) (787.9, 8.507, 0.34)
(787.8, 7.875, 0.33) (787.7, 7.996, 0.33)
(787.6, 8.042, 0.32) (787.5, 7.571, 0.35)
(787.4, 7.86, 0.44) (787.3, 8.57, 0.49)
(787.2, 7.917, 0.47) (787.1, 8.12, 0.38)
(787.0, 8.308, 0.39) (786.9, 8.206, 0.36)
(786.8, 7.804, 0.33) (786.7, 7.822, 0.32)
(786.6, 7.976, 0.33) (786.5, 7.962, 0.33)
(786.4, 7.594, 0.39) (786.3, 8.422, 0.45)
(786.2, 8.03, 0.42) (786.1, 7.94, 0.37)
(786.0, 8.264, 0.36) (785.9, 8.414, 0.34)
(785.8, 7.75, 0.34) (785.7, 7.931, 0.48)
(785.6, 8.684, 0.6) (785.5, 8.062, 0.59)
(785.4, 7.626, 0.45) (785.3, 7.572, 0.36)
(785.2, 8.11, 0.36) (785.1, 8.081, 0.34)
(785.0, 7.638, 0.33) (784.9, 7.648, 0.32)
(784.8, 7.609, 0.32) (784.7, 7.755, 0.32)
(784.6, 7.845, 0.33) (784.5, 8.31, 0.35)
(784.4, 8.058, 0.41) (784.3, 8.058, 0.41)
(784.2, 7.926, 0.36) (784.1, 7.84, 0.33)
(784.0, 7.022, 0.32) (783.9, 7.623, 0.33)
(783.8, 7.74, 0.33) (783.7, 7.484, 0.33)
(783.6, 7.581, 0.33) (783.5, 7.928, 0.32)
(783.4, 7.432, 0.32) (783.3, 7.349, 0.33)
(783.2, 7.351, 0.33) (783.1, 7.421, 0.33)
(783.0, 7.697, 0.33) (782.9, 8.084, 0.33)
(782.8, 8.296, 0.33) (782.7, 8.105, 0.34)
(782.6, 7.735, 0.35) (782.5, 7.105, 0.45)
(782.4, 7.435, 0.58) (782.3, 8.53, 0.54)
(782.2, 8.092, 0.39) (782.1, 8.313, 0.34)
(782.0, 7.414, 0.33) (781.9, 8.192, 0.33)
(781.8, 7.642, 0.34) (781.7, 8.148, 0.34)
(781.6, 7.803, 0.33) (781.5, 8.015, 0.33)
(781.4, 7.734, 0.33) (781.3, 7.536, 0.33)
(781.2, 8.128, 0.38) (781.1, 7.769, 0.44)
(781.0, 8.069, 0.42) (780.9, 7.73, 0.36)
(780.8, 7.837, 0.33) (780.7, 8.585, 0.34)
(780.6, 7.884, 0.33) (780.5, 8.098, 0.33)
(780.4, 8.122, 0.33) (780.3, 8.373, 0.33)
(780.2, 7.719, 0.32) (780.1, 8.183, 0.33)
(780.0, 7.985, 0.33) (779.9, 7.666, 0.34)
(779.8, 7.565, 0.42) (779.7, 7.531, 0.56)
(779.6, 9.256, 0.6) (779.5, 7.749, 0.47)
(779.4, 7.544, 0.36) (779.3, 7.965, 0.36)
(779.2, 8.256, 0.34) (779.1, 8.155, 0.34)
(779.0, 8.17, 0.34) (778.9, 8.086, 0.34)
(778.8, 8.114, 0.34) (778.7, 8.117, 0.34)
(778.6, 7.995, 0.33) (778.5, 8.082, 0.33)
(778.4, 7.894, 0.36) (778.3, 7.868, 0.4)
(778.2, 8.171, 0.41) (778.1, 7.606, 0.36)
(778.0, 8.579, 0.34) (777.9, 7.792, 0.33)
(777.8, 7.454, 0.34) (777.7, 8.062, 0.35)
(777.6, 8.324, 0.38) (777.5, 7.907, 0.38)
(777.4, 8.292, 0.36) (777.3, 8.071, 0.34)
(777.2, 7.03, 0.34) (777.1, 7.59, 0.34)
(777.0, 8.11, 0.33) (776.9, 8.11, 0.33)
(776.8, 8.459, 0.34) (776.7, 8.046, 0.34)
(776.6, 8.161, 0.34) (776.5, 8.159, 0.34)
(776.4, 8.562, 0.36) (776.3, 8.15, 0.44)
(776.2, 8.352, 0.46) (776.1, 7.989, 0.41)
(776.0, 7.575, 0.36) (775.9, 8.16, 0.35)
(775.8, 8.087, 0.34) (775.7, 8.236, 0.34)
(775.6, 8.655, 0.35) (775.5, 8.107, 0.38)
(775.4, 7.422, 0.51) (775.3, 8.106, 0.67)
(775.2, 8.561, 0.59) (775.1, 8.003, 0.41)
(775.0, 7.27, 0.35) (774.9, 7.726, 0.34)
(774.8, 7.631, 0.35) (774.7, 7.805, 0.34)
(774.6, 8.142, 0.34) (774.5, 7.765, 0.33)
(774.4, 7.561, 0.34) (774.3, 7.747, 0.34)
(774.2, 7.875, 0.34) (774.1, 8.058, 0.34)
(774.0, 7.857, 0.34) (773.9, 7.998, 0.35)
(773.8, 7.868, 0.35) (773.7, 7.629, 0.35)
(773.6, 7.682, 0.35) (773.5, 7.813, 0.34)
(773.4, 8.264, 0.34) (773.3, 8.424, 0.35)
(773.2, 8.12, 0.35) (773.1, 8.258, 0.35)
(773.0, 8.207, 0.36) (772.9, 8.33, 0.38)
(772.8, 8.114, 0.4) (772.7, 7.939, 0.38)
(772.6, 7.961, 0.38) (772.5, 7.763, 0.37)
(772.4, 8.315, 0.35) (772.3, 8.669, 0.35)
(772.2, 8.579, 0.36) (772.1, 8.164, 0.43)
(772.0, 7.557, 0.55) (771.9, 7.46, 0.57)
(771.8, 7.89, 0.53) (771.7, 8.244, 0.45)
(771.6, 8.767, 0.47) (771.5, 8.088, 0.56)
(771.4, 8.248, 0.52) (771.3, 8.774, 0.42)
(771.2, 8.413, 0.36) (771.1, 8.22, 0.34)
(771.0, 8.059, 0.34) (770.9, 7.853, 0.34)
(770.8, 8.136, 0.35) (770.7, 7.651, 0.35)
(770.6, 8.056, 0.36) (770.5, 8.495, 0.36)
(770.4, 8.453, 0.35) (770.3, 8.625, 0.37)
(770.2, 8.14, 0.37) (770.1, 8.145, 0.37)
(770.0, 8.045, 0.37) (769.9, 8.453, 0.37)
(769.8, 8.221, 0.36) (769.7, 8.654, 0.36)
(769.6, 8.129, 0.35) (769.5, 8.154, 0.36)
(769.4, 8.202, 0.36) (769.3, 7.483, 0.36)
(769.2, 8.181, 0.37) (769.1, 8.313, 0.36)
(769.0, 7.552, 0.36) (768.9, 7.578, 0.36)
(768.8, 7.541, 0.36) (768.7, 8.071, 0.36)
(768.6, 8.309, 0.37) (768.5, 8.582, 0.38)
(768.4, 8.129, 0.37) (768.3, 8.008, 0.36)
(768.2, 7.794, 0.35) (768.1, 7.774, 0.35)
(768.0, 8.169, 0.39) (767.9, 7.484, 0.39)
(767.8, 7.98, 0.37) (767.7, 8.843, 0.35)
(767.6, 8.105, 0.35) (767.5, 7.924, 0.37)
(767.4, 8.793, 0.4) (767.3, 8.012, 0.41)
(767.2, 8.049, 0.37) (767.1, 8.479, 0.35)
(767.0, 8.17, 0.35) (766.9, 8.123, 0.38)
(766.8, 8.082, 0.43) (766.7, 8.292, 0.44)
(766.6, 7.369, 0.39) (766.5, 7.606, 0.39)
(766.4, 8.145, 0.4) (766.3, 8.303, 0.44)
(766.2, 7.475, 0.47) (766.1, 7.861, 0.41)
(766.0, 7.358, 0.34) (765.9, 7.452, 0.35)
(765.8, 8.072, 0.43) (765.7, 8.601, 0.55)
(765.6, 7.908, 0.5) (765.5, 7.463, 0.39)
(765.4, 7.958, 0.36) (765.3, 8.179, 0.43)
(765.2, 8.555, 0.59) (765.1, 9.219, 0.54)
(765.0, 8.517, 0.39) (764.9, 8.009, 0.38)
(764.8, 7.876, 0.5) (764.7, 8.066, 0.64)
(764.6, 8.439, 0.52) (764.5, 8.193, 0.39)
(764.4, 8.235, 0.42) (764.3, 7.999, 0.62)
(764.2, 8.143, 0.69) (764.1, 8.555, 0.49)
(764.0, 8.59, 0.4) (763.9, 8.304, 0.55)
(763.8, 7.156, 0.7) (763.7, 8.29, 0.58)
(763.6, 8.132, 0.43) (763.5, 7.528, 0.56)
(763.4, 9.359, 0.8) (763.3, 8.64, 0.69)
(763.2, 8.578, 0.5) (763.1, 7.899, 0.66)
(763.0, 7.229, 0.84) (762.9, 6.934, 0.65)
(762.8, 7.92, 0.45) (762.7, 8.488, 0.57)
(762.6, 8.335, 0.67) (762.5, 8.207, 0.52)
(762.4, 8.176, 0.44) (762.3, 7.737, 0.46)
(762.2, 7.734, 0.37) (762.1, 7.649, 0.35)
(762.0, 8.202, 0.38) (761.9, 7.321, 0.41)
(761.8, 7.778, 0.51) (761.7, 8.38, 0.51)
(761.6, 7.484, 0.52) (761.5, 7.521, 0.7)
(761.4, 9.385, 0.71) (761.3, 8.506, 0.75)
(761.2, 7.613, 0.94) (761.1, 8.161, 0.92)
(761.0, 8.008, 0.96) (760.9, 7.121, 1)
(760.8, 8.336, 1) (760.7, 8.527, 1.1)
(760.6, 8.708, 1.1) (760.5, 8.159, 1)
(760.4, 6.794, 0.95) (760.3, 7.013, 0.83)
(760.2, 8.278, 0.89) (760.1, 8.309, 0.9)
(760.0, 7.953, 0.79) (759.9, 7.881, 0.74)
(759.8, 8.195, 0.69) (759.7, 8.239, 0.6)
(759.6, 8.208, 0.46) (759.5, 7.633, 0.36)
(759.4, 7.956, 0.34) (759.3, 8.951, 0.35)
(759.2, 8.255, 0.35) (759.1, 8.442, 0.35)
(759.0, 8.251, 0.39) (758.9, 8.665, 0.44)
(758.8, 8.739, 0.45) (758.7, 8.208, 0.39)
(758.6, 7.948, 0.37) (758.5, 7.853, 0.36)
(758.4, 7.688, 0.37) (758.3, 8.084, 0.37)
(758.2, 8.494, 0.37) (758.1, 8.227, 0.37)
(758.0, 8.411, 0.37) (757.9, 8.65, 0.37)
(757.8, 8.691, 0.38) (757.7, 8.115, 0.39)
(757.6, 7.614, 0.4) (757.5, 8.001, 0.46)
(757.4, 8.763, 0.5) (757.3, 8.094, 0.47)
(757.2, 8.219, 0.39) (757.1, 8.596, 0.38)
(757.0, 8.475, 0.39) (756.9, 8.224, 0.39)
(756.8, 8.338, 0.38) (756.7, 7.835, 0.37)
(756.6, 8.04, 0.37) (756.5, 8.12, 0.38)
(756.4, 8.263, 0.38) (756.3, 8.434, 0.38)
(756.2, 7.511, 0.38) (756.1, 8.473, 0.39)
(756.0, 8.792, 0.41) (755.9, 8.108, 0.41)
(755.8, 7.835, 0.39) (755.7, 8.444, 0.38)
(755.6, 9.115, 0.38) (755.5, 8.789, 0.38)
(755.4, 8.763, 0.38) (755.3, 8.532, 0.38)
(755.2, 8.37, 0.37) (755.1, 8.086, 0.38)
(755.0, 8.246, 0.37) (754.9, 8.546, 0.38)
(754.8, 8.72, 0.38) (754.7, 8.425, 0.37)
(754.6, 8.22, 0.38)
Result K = -0.124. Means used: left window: 7.86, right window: 7.8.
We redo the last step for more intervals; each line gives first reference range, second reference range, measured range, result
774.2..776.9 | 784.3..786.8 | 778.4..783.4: 0.04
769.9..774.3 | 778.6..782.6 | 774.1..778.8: 0.03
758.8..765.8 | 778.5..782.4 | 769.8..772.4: -0.05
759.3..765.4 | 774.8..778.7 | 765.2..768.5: 0.02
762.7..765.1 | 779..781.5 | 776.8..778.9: 0.01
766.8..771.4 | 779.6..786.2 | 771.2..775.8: 0.01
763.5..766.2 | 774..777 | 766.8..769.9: -0.01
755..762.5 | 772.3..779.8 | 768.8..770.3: 0.00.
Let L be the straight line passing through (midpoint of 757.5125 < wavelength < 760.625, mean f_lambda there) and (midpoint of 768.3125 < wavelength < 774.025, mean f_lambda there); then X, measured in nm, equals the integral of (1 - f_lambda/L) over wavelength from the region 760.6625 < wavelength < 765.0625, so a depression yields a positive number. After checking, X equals 0.03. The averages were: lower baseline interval 8.14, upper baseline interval 8.12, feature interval 8.08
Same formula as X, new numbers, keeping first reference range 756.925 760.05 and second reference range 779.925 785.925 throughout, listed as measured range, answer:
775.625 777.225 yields -0.02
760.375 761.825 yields 0.03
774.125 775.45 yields 0.03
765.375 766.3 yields 0.04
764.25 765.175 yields -0.02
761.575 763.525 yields 0.04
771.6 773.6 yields -0.02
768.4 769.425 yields 0.01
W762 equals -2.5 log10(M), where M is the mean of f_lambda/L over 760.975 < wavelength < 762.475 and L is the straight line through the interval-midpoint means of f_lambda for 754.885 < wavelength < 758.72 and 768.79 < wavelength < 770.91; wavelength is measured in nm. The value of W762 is 0.03 mag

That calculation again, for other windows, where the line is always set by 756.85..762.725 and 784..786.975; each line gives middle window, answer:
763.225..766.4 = -0.01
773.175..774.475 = 0.02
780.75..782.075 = 0.02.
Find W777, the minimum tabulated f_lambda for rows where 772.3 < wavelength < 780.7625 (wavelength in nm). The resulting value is 7.03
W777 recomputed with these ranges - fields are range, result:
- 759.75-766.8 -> 6.794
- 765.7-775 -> 7.27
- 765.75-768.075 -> 7.358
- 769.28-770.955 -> 7.483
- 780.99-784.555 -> 7.022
